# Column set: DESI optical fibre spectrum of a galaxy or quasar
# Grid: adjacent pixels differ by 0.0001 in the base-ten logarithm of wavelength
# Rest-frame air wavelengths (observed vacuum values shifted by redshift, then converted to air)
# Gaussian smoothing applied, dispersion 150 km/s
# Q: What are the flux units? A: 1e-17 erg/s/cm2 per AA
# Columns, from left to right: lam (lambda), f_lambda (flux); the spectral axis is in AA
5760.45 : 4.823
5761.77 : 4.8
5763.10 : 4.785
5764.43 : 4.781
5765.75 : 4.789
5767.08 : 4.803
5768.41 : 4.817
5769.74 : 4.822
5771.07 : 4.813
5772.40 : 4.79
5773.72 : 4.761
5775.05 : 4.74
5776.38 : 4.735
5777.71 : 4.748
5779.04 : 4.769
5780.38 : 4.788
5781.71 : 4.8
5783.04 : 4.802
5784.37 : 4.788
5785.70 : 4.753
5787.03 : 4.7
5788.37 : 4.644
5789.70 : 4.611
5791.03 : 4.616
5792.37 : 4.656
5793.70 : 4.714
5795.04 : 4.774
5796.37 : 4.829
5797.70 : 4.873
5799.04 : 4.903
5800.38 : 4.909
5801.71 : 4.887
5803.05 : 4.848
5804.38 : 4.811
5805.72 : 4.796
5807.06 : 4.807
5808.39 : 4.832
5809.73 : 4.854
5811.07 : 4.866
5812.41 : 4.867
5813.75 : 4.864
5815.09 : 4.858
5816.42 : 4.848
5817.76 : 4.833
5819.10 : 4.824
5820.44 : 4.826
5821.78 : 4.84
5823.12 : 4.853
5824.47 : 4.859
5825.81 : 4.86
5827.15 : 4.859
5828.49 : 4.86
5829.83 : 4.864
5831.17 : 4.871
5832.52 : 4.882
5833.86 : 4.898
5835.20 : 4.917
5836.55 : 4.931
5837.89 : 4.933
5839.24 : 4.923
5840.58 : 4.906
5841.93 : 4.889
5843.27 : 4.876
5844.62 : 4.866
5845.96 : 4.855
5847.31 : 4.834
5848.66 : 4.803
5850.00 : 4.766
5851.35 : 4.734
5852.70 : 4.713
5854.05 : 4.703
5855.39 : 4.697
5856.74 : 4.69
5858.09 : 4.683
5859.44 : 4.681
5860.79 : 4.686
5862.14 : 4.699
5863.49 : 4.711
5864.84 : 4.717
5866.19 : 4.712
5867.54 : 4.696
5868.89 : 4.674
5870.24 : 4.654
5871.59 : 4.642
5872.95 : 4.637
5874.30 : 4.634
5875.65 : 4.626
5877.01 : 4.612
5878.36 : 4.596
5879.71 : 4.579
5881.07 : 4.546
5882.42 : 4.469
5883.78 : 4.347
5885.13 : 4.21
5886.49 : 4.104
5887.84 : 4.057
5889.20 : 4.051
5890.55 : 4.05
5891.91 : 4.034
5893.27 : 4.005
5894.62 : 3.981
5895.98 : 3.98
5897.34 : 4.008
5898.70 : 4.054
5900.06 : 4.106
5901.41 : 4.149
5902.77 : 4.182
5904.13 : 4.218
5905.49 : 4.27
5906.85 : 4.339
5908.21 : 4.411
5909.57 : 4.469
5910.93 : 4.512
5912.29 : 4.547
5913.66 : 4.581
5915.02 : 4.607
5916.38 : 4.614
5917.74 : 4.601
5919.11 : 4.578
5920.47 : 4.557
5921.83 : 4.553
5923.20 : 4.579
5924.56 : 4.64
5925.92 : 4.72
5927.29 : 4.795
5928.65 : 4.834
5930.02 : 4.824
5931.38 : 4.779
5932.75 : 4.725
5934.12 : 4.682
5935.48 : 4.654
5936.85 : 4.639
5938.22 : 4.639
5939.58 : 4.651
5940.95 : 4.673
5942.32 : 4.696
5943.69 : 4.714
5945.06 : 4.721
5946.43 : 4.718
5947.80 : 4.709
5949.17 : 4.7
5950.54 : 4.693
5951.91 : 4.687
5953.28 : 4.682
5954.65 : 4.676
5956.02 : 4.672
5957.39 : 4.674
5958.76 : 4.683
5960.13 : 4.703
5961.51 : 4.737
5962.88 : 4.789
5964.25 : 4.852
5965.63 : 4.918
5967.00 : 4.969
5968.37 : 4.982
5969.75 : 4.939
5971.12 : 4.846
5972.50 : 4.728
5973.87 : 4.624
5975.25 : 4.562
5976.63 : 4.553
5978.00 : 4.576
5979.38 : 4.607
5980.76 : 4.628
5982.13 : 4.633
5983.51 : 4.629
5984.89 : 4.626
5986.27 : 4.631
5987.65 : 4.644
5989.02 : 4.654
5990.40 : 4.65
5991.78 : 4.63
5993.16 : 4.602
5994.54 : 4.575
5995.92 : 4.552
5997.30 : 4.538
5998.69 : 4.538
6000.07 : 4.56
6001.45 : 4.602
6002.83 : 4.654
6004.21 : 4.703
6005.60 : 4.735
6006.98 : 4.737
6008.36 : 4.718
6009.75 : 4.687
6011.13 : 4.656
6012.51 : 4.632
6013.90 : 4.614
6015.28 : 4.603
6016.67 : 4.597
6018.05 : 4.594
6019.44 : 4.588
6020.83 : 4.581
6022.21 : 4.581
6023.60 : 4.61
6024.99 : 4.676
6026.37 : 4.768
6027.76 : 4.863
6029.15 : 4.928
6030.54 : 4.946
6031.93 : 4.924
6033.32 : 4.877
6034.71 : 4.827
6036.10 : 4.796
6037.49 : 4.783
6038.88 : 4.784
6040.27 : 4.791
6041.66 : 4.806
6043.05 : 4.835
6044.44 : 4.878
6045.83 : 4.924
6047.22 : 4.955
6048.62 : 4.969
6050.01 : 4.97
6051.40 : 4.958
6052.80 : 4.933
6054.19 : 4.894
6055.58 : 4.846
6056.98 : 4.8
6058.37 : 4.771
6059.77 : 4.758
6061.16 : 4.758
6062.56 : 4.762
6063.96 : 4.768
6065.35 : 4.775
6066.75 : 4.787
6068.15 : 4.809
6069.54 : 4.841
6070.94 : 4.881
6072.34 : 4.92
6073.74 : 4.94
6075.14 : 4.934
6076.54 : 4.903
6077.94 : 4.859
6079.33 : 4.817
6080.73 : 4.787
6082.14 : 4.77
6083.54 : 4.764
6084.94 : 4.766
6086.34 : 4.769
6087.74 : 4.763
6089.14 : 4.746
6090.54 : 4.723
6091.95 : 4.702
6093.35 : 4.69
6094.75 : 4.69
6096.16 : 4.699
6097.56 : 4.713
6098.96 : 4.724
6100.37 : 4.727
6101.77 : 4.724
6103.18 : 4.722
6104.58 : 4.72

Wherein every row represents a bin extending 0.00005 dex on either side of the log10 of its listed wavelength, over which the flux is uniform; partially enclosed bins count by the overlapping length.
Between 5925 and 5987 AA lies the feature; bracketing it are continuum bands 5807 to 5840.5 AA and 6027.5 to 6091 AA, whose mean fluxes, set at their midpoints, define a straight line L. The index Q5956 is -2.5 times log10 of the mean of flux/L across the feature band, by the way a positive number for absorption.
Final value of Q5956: 0.03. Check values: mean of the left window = 4.87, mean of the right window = 4.84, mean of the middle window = 4.71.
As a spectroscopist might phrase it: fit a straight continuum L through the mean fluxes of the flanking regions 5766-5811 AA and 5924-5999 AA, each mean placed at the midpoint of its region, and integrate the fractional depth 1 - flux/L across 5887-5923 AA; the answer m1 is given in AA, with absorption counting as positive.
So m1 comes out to 3.3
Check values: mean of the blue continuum 4.78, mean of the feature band 4.29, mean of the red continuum 4.69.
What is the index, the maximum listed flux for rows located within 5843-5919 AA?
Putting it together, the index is 4.876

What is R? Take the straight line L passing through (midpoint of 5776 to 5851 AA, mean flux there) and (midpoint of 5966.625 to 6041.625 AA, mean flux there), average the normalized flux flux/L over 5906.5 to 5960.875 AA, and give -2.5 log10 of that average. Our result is 0.02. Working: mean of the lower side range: 4.82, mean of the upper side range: 4.69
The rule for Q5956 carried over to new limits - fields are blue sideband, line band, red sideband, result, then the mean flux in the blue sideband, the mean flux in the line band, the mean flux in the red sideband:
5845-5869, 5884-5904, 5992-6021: 0.15 mag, 4.73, 4.08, 4.62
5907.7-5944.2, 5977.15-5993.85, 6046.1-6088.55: 0.02 mag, 4.64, 4.63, 4.84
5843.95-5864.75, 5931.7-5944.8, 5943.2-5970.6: 0.02 mag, 4.74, 4.68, 4.76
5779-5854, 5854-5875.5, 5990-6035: 0.02 mag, 4.82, 4.68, 4.68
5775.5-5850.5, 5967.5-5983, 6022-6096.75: 0.03 mag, 4.82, 4.7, 4.82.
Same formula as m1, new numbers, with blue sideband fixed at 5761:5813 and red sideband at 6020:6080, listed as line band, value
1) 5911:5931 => 0.7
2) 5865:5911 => 4.4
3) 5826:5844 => -0.4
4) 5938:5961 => 0.6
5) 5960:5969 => -0.1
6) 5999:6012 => 0.4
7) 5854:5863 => 0.2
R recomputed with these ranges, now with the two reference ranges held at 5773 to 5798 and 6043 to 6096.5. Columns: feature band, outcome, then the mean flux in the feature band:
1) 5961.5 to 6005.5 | 0.03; 4.68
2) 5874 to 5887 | 0.07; 4.47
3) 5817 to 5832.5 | -0.02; 4.85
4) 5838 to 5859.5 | -0.01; 4.79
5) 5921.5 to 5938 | 0.02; 4.7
